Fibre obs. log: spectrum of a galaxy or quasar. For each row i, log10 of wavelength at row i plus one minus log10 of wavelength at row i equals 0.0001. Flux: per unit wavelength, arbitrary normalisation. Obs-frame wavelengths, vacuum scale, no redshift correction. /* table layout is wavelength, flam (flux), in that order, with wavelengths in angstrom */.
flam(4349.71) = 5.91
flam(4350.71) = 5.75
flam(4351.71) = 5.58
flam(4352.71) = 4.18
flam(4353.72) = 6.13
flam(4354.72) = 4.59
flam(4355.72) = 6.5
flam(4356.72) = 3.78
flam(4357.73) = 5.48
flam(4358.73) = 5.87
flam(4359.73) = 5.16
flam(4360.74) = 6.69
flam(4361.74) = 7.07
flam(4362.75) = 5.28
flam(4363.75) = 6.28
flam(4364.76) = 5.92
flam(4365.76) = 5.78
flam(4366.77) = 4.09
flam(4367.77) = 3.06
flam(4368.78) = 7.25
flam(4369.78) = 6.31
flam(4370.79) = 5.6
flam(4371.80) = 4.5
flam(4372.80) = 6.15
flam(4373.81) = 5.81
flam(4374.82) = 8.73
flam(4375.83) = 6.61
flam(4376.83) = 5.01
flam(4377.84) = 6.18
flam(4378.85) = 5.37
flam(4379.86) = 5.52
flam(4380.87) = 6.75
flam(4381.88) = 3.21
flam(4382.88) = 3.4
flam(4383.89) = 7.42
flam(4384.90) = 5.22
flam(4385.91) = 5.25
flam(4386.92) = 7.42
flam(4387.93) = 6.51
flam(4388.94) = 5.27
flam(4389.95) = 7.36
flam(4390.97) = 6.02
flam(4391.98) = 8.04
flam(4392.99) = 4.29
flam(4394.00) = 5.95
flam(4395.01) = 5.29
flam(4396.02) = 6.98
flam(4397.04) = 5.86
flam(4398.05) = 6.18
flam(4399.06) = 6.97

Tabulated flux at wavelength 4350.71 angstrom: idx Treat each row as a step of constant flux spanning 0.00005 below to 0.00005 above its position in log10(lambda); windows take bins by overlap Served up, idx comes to 5.75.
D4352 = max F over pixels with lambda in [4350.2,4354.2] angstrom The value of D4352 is 6.13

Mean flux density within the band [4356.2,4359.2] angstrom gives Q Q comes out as 5.04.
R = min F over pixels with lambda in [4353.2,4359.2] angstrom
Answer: 3.78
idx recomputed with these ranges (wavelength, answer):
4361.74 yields 7.07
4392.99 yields 4.29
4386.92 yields 7.42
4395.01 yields 5.29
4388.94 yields 5.27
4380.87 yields 6.75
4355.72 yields 6.5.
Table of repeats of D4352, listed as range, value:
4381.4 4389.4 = 7.42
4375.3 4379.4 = 6.61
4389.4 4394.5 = 8.04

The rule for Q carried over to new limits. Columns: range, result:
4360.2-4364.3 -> 6.3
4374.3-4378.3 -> 6.63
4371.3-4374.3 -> 5.49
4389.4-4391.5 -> 6.65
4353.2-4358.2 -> 5.29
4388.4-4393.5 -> 6.19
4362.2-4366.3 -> 5.81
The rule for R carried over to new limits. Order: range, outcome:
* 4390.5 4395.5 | 4.29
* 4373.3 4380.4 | 5.01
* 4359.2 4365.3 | 5.16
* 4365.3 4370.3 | 3.06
